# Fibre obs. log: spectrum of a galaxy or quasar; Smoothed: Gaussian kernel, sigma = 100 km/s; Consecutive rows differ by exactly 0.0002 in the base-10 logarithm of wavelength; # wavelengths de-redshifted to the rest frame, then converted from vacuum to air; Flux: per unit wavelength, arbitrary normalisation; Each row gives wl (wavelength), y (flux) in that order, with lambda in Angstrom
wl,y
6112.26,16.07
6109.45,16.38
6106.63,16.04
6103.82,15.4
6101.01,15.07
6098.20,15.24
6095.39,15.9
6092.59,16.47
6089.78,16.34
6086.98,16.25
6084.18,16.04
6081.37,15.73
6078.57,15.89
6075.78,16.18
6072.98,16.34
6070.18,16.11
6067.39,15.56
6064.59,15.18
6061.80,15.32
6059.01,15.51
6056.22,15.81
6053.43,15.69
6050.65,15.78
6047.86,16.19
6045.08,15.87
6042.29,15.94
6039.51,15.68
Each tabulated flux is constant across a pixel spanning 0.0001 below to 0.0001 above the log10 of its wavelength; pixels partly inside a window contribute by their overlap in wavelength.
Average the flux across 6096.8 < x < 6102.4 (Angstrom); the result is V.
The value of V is 15.2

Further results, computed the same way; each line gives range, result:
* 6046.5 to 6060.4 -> 15.8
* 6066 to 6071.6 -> 15.8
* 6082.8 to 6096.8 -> 16.2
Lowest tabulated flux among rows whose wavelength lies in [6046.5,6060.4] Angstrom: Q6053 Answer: 15.51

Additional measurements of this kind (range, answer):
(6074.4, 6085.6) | 15.73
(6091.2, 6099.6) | 15.24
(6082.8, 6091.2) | 16.04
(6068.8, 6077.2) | 16.11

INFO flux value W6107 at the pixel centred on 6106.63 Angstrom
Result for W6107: 16.04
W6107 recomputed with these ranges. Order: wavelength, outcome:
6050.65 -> 15.78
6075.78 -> 16.18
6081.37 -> 15.73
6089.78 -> 16.34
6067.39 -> 15.56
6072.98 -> 16.34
